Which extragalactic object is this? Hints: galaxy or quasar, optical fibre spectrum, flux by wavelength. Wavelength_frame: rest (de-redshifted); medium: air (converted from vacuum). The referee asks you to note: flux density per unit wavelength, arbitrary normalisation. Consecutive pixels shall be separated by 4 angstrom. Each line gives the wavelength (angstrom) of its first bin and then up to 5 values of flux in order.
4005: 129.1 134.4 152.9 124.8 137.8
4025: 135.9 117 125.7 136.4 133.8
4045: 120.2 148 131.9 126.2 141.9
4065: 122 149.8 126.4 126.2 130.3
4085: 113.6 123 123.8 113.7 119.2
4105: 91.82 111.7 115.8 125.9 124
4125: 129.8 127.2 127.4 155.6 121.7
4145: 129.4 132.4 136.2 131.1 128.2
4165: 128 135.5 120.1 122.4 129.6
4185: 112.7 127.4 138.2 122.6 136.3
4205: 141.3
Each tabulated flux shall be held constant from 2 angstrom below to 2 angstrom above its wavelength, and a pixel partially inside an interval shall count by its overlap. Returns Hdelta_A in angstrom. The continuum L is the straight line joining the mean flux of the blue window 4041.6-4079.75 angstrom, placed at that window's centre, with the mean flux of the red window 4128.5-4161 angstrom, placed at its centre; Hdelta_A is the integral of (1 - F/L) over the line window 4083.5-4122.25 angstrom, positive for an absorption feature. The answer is 4.8 angstrom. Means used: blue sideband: 133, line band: 116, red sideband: 133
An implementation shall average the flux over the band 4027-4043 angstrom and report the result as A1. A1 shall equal 128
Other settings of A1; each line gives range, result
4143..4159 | 132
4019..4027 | 137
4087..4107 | 114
